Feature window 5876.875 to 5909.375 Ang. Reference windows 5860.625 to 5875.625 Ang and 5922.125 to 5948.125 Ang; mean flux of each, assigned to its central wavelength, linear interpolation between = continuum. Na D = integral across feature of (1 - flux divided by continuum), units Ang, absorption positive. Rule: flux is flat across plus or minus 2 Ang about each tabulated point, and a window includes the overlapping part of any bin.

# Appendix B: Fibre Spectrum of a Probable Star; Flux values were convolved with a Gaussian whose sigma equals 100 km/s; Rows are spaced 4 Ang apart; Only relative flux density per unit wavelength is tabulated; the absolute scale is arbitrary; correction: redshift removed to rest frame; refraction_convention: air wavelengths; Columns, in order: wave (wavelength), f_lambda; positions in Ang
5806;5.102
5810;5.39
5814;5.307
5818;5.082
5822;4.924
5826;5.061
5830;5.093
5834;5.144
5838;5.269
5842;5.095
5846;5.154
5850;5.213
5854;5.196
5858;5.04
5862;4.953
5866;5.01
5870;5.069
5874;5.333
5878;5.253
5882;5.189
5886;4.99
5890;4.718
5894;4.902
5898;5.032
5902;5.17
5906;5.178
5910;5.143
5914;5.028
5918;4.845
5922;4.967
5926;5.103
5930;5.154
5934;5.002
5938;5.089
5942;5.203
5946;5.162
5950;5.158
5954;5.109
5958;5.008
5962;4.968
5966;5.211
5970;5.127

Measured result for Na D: 0.3 Ang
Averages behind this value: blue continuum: 5.09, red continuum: 5.11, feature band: 5.05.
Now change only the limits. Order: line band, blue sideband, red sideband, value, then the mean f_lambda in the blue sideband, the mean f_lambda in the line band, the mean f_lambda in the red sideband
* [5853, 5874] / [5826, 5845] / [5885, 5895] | -0.3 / 5.14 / 5.07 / 4.85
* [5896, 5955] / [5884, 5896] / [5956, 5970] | -1.4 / 4.87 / 5.09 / 5.07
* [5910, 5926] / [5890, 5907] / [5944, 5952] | 0.3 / 5.02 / 4.99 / 5.16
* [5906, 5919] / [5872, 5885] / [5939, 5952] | 0.4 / 5.24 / 5.04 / 5.17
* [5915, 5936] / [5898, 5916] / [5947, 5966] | 0.4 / 5.12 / 5.01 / 5.08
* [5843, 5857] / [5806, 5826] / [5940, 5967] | -0.1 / 5.16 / 5.17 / 5.11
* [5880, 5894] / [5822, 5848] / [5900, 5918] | 0.4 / 5.12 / 4.96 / 5.1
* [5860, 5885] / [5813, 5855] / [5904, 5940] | -0.1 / 5.13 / 5.13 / 5.06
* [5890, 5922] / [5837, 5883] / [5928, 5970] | 0.7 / 5.14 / 5.02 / 5.11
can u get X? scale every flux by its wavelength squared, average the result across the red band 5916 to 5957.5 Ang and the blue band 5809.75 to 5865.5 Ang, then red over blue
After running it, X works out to 1.02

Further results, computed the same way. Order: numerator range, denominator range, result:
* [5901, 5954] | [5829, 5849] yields 1.02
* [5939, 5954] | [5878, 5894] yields 1.05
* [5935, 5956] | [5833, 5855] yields 1.03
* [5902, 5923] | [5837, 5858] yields 1.00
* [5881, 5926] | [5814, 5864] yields 1.00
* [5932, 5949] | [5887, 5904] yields 1.05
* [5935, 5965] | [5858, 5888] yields 1.02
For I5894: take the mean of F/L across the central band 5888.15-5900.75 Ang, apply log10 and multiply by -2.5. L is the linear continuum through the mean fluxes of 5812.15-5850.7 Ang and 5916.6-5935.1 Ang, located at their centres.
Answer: 0.03 mag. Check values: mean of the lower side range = 5.13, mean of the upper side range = 5.02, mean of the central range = 4.9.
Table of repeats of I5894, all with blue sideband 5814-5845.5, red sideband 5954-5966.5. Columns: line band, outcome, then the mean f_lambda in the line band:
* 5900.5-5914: -0.01 mag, 5.14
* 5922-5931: 0.00 mag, 5.09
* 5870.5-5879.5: -0.04 mag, 5.26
